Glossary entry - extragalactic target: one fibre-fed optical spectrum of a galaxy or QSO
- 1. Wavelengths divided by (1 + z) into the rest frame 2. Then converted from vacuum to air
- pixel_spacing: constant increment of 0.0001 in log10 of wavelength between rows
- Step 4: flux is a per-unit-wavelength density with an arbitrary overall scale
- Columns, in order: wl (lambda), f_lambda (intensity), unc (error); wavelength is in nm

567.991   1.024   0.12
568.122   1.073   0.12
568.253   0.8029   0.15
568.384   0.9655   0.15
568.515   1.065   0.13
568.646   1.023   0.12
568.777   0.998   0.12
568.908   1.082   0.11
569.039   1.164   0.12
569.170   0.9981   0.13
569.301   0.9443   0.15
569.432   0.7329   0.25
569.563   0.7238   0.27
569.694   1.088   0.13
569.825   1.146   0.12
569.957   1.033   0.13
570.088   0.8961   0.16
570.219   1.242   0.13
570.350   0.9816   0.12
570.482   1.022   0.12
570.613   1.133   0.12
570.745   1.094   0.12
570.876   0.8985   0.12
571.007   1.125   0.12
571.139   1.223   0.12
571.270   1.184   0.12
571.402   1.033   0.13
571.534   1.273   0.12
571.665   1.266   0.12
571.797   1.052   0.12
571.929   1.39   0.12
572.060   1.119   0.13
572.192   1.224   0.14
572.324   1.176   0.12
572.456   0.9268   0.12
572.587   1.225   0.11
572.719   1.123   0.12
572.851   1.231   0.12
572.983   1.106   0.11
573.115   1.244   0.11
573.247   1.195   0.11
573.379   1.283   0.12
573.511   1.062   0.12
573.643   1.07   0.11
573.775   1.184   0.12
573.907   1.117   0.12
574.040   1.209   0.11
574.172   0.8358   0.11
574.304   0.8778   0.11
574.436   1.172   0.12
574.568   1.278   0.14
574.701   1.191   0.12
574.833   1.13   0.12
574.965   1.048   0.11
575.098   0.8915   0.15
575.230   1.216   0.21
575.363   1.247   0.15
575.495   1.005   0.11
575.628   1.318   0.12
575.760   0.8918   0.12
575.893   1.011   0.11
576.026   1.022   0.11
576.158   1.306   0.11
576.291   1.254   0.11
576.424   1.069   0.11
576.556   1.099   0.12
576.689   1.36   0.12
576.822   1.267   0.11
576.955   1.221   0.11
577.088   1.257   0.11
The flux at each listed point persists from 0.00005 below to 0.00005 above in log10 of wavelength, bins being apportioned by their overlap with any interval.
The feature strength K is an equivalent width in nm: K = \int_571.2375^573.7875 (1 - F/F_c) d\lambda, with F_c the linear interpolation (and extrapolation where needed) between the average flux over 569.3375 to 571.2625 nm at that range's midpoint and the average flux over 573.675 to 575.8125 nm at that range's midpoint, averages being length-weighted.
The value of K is -0.25 nm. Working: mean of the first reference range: 1.03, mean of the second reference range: 1.1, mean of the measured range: 1.17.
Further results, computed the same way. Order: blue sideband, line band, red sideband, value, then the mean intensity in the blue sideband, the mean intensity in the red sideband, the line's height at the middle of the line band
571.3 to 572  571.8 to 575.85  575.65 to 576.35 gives 0.09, 1.2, 1.11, 1.16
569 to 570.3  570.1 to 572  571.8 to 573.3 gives -0.09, 0.994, 1.17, 1.08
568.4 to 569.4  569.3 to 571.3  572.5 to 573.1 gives 0.09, 1.03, 1.17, 1.08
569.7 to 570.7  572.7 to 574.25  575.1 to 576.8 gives -0.04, 1.07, 1.14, 1.11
